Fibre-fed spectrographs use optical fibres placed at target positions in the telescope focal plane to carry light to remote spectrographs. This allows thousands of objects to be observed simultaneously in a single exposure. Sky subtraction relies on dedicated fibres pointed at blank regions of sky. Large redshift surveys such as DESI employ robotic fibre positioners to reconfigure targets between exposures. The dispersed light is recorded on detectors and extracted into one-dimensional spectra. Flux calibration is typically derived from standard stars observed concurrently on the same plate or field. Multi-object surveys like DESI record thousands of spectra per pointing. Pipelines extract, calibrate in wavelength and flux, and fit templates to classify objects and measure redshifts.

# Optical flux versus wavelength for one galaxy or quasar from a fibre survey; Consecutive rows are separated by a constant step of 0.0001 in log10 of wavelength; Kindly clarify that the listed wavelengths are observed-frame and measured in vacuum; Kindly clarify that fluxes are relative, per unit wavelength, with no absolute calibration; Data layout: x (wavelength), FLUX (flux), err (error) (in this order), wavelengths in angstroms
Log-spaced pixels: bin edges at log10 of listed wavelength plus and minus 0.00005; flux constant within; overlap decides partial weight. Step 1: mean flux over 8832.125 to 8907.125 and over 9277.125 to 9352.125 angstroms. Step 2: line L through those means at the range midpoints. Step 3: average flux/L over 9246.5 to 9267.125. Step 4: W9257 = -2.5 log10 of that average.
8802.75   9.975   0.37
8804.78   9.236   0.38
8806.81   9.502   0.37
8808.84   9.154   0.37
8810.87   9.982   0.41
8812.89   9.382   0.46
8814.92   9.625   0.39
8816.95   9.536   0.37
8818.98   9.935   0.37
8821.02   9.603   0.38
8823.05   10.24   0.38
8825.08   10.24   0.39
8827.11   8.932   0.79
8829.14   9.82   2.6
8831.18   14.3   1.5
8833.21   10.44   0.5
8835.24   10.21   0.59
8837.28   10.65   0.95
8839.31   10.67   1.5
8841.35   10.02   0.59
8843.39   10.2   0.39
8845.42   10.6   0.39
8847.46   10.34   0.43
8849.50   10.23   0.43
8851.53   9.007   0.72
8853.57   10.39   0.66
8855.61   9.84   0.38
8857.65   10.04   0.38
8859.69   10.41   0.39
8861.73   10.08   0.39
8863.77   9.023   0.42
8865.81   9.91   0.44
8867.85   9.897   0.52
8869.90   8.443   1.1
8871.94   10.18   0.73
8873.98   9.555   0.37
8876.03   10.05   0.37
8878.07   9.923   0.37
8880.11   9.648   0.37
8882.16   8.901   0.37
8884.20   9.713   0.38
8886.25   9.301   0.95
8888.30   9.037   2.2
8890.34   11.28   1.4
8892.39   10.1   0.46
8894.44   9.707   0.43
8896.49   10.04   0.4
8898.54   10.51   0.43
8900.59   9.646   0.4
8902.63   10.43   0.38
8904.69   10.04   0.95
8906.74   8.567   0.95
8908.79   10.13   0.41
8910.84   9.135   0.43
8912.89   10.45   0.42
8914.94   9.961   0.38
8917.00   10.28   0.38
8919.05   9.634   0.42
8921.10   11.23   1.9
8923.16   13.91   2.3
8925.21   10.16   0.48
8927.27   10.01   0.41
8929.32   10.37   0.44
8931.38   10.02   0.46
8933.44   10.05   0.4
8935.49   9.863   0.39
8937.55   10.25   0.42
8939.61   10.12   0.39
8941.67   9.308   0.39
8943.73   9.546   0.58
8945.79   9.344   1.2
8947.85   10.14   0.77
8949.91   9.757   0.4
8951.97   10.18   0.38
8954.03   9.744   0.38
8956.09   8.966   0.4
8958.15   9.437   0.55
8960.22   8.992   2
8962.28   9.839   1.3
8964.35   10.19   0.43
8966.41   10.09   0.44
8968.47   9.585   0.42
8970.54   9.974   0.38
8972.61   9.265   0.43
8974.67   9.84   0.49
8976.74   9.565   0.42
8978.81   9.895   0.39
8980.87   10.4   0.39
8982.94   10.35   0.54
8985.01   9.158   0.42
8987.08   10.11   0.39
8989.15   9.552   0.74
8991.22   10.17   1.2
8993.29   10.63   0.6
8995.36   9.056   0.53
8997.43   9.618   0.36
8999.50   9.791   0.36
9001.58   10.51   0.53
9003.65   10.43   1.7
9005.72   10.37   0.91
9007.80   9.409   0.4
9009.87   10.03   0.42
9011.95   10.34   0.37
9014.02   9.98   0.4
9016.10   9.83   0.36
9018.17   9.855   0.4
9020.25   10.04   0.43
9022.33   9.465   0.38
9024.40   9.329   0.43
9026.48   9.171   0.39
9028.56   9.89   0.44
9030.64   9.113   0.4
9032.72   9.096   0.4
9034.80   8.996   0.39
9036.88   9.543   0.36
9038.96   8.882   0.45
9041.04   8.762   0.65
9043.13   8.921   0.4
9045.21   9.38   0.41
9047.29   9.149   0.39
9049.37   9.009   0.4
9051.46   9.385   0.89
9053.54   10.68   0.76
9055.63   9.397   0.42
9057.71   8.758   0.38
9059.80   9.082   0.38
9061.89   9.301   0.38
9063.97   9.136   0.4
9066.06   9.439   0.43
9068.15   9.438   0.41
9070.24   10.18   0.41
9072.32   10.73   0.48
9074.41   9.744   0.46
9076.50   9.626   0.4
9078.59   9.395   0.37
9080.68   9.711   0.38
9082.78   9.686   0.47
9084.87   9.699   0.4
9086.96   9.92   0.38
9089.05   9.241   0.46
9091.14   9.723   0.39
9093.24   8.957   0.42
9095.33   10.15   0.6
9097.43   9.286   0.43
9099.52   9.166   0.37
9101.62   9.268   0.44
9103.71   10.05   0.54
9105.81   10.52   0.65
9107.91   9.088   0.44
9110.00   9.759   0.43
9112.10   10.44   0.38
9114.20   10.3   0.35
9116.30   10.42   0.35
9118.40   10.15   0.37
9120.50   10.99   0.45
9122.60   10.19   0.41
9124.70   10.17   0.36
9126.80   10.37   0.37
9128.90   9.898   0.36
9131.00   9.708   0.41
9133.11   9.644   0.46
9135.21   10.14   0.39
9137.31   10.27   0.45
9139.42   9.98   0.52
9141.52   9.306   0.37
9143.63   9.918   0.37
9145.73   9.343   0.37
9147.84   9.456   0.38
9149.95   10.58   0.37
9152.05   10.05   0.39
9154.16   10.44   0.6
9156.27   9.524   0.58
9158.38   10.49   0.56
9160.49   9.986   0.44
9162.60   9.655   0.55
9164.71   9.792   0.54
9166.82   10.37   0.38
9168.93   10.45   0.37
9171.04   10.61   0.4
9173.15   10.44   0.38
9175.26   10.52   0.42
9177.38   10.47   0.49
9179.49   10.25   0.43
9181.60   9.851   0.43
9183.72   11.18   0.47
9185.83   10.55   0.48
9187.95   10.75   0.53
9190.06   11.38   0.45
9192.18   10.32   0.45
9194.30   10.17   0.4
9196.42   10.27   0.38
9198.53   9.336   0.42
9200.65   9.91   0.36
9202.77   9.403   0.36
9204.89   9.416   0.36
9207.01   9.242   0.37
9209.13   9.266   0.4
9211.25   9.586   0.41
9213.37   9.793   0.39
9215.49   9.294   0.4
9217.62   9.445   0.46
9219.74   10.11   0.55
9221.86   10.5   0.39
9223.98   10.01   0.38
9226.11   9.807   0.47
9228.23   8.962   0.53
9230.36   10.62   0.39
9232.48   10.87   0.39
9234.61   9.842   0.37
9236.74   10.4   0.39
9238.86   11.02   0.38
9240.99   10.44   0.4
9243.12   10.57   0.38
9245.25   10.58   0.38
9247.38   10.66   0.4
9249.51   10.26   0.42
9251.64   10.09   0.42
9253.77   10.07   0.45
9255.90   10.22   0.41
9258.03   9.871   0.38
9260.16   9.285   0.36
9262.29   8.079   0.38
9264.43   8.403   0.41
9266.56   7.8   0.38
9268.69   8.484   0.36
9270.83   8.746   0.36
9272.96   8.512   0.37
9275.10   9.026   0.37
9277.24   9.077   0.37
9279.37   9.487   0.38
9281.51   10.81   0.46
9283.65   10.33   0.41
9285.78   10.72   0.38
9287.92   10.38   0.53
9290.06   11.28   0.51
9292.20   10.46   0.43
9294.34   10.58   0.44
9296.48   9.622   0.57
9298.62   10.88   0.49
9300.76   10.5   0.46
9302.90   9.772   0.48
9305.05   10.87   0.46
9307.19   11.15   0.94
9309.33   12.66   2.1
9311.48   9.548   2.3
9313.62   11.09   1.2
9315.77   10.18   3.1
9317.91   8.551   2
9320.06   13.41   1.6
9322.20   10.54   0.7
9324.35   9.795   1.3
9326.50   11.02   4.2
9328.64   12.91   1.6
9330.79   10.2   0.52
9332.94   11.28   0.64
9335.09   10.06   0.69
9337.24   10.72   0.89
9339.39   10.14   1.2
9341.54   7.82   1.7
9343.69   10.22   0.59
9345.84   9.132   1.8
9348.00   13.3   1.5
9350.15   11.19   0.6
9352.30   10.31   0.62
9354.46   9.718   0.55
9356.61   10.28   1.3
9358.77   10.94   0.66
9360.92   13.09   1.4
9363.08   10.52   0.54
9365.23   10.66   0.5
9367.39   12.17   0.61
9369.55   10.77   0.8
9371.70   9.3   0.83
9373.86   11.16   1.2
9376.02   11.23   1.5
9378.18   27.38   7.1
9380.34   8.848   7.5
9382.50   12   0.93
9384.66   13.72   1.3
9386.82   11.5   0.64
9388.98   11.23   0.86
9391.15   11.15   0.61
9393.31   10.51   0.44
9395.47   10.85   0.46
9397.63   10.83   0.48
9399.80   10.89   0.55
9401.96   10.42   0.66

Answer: 0.11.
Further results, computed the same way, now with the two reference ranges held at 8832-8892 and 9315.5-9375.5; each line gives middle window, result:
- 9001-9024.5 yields 0.02 mag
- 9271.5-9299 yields 0.06 mag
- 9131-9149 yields 0.07 mag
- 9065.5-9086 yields 0.06 mag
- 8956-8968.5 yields 0.05 mag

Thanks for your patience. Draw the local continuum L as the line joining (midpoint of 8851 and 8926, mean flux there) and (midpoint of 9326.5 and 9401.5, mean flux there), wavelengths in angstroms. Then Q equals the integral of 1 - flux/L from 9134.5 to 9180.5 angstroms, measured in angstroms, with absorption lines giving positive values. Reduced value 2.8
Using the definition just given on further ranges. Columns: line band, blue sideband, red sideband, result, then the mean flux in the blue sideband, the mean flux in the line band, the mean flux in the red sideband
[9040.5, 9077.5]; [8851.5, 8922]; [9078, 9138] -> 1.53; 9.85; 9.46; 9.87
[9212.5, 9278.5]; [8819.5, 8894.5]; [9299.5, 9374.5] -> 5.47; 10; 9.7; 10.7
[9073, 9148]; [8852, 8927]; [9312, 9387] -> 5.45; 9.98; 9.83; 11.3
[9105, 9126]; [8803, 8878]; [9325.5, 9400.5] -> 0.99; 9.99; 10.2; 11.3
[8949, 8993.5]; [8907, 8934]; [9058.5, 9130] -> 1.79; 10.4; 9.79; 9.8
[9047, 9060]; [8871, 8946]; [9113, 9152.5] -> 0.85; 10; 9.38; 10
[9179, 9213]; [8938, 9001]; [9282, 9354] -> 0.90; 9.76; 10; 10.6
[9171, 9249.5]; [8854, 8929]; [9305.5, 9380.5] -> 5.02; 9.98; 10.2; 11.2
